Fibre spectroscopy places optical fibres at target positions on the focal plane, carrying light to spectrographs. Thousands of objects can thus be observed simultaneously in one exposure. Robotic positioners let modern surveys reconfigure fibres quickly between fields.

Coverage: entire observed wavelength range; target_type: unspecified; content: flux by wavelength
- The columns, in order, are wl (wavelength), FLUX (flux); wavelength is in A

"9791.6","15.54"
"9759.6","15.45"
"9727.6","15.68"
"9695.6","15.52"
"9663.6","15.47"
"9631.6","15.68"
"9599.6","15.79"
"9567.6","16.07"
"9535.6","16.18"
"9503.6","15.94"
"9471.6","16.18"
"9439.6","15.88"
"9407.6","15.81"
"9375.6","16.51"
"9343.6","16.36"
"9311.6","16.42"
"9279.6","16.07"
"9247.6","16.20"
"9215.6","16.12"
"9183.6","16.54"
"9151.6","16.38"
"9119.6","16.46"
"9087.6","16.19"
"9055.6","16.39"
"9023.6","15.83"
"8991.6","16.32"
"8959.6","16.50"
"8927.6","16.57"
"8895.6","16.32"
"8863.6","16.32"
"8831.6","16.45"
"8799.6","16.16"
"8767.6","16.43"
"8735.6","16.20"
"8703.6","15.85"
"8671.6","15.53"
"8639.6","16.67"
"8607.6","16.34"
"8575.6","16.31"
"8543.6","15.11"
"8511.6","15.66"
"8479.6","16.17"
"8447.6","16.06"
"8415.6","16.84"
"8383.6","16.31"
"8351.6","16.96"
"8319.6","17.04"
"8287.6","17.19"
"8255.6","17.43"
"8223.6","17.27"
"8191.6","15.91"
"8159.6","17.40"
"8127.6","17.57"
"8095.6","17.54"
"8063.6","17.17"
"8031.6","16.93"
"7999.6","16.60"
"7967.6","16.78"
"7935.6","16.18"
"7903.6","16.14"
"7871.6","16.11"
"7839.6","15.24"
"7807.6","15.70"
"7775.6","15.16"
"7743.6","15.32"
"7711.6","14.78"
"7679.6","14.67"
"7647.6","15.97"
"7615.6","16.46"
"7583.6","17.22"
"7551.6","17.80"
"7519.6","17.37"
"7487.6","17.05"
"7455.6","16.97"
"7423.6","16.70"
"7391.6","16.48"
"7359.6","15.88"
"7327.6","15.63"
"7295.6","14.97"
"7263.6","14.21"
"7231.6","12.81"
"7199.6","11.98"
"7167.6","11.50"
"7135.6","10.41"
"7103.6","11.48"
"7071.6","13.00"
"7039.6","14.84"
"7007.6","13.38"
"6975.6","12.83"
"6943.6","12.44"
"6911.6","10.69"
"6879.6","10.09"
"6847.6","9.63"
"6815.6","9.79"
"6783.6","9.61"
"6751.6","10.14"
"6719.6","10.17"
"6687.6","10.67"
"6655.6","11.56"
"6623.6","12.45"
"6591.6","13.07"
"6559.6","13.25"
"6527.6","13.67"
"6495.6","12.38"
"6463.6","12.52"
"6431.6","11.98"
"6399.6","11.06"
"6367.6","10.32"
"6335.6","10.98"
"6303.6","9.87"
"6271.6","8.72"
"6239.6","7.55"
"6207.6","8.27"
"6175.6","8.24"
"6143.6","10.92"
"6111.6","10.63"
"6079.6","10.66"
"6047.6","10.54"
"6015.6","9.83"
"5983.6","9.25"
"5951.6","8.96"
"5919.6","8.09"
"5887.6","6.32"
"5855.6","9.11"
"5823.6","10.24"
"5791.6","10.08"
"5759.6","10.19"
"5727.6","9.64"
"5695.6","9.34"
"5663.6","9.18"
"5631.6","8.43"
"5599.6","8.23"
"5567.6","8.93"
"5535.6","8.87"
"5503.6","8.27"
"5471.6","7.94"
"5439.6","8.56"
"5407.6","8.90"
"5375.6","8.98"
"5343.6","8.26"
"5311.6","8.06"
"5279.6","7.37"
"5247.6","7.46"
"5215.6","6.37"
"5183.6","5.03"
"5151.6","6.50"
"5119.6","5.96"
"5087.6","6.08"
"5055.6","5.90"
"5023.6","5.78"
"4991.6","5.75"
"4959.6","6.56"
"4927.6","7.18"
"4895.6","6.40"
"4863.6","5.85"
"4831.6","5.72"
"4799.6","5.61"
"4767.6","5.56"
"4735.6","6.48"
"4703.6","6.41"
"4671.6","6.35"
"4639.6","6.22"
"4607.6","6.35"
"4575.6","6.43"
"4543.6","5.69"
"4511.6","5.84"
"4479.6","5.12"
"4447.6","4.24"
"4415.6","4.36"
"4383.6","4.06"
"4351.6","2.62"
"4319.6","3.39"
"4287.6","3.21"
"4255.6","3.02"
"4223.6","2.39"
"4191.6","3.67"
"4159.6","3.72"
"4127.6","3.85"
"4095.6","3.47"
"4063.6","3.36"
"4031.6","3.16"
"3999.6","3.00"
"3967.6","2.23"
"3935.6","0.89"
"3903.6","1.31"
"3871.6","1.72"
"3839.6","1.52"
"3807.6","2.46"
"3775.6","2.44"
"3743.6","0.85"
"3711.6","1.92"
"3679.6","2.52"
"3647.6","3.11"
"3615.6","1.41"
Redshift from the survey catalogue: 0.00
